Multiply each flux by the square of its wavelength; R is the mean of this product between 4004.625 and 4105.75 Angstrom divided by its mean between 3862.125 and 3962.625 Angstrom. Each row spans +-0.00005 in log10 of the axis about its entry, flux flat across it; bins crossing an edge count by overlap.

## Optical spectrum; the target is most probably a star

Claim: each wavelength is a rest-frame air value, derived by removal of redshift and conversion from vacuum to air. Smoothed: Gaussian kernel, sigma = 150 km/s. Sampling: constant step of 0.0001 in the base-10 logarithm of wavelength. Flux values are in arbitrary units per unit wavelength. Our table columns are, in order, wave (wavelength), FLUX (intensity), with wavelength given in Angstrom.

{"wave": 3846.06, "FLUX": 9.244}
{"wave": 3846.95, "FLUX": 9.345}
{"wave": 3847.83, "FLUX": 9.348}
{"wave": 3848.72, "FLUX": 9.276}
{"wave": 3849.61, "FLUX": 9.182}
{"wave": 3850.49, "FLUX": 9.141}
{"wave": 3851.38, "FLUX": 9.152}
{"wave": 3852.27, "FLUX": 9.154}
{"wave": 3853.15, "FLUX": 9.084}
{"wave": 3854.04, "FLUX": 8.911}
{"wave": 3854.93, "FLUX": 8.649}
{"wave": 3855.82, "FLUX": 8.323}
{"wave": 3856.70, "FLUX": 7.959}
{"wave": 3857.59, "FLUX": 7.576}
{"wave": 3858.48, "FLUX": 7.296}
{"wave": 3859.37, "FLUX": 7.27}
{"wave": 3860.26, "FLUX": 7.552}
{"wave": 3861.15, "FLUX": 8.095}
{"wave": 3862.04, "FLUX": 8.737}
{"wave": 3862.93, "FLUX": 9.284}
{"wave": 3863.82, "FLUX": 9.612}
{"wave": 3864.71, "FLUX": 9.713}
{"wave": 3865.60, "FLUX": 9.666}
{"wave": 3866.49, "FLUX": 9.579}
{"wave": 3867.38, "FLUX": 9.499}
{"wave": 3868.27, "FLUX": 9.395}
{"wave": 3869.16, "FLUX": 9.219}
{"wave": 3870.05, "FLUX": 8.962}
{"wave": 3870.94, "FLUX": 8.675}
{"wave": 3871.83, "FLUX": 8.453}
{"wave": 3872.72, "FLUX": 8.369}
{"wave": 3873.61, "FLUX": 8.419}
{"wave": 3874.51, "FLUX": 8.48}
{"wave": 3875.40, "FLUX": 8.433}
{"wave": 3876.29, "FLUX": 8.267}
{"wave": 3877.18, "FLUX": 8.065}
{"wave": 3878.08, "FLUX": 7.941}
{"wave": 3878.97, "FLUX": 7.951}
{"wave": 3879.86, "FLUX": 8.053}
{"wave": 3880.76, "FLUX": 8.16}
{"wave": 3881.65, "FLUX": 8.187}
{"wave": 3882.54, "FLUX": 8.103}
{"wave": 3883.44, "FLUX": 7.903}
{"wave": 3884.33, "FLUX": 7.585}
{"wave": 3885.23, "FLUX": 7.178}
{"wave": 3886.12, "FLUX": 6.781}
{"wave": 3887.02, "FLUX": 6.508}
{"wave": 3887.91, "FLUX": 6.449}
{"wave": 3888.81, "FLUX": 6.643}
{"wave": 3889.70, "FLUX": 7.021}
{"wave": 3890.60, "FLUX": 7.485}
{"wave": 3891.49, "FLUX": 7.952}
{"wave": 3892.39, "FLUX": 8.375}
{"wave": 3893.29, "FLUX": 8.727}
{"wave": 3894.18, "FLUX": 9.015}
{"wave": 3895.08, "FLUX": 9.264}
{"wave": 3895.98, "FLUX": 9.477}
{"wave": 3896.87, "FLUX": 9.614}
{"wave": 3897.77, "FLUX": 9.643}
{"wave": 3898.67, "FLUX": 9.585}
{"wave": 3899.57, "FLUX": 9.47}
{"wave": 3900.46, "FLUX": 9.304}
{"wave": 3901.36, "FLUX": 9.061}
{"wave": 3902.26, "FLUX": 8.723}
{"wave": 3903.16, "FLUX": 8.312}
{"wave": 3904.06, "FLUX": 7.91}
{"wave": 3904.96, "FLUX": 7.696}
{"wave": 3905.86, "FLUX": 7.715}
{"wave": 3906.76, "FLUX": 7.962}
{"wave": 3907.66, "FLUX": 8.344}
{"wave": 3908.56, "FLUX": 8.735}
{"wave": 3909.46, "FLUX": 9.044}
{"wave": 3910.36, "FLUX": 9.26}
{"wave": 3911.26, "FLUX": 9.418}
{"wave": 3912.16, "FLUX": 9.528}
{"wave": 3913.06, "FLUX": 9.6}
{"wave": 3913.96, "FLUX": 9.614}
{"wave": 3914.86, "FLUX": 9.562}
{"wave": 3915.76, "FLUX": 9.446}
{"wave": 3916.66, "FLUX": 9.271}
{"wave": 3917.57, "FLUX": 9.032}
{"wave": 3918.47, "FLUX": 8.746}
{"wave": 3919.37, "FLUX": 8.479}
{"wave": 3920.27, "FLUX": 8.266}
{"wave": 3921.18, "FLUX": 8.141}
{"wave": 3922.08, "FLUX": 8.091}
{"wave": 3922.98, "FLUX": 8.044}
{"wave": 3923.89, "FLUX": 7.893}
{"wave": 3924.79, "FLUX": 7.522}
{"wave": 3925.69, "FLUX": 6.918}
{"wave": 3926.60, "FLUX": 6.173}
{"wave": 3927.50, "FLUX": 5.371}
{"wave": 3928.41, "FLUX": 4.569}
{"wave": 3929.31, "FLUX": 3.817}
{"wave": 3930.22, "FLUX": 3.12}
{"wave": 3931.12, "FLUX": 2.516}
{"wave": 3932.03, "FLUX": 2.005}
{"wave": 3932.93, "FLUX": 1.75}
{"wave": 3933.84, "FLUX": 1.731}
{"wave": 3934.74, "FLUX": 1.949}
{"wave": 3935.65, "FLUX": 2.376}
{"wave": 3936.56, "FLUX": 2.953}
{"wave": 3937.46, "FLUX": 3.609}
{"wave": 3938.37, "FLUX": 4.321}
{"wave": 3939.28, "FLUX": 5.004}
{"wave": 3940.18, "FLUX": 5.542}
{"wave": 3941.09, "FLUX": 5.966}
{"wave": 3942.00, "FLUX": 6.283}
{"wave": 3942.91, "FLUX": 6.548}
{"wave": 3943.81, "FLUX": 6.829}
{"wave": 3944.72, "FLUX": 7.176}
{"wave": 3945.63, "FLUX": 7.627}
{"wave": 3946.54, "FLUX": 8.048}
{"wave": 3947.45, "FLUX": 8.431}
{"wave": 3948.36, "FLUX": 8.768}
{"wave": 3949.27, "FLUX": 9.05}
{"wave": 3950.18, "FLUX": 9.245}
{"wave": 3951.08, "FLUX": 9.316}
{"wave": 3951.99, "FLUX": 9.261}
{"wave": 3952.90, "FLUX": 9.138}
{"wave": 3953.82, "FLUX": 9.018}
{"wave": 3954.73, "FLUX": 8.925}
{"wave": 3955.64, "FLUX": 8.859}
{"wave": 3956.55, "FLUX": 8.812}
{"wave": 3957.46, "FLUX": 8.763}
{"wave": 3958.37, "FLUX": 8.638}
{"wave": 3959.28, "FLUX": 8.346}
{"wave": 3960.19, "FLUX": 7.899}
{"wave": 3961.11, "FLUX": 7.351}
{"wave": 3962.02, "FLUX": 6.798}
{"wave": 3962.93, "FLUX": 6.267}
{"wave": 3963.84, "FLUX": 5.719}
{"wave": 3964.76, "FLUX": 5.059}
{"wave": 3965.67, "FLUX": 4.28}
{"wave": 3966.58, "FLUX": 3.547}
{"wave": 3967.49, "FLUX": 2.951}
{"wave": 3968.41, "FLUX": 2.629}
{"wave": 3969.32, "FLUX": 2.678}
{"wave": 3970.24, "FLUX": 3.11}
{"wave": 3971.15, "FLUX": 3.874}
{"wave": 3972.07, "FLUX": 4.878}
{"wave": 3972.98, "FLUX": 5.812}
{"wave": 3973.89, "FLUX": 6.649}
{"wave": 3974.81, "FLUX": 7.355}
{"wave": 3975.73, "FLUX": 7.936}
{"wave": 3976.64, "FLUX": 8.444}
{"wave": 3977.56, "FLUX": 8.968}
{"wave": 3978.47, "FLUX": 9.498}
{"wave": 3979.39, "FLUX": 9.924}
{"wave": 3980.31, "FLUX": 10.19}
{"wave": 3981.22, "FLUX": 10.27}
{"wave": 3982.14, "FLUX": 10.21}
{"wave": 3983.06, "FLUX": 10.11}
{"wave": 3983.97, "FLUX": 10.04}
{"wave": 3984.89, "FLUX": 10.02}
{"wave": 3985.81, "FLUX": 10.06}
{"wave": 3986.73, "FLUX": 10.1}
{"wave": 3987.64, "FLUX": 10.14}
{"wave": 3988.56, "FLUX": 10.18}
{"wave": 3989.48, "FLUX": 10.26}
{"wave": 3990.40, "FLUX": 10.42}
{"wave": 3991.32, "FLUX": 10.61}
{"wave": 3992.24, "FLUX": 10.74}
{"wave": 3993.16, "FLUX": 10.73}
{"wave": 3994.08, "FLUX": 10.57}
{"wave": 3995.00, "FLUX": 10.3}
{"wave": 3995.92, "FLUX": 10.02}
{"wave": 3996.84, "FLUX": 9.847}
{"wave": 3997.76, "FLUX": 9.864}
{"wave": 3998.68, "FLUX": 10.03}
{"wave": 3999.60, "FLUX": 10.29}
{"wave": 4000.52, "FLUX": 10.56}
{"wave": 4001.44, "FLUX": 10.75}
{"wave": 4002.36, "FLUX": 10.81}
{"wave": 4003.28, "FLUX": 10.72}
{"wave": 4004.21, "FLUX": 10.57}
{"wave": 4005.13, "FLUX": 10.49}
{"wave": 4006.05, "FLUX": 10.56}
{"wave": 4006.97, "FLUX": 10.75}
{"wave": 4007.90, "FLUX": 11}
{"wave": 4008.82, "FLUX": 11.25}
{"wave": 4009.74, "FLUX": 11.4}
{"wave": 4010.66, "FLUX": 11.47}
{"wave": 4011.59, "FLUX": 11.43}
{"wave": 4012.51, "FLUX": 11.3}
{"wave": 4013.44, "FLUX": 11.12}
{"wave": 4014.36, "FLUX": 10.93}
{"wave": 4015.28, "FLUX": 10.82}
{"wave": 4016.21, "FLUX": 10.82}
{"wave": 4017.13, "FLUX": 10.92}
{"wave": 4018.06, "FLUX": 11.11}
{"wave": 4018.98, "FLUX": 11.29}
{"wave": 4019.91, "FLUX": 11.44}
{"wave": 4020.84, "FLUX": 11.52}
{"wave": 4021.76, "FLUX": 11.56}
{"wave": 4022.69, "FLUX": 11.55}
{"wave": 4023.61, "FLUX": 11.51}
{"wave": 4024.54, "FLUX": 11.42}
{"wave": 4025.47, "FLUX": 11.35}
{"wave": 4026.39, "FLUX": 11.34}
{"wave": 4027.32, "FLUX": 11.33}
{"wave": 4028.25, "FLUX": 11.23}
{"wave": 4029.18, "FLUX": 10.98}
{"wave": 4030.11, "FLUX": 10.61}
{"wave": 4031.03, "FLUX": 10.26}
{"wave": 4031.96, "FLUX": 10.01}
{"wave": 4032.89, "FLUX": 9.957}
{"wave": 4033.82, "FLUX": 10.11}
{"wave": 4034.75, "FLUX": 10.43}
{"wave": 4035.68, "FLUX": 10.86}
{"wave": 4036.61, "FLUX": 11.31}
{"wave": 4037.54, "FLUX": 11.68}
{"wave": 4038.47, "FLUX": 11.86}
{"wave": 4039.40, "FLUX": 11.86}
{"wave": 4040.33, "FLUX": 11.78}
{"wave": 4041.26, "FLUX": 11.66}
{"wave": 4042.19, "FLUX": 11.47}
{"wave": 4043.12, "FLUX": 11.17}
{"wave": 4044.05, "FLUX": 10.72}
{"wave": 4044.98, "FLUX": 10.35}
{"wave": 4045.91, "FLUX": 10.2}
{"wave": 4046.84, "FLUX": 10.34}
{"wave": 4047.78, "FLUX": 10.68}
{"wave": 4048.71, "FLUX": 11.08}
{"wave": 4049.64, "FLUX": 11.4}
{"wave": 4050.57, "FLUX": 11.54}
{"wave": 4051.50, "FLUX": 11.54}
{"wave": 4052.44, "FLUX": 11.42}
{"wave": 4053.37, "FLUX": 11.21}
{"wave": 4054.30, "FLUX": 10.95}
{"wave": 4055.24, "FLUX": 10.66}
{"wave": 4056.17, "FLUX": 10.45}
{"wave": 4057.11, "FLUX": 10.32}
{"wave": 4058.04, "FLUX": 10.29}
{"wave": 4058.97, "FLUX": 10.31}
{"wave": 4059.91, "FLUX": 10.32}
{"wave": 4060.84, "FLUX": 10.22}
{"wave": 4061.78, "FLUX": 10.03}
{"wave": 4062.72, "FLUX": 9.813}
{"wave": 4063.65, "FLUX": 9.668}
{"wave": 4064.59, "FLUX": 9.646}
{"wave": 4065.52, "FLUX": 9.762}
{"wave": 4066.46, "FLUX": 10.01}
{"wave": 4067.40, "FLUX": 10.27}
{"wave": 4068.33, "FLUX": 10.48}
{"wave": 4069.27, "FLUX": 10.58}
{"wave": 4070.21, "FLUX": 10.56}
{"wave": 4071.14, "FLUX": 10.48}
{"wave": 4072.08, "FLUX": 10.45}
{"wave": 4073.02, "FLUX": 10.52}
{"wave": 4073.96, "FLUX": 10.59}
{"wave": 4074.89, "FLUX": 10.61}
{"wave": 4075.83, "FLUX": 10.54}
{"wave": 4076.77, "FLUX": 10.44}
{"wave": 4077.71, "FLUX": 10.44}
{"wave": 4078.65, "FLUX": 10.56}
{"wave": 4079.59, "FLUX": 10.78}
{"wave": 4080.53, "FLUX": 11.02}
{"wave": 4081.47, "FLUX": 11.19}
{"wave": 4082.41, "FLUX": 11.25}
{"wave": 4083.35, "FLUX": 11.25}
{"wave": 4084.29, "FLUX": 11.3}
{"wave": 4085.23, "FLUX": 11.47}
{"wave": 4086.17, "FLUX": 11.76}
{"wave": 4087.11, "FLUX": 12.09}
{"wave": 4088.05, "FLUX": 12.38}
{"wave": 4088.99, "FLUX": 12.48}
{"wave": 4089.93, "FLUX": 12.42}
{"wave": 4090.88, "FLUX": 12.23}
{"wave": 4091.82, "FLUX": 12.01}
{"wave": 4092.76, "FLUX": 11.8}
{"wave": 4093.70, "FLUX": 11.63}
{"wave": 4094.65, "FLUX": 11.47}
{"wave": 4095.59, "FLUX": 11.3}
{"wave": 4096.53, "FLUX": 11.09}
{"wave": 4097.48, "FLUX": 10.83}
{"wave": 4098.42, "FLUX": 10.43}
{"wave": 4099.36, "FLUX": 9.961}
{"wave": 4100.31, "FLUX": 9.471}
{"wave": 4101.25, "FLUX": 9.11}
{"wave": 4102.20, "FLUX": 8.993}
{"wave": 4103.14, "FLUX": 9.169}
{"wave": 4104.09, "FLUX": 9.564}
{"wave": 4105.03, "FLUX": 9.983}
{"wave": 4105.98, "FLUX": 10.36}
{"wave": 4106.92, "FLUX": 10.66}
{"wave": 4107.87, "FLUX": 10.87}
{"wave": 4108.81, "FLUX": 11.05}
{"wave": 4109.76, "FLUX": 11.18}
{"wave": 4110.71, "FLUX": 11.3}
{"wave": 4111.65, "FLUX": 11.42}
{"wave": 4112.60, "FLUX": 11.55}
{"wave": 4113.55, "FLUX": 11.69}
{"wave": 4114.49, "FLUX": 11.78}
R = 1.52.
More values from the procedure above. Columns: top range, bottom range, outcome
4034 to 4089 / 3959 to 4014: 1.27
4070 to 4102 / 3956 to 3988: 1.59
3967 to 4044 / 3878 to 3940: 1.45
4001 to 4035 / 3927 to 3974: 1.95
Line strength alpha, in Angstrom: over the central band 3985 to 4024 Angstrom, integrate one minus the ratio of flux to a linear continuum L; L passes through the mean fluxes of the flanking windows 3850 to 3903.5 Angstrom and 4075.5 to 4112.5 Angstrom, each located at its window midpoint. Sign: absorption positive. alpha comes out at -3.2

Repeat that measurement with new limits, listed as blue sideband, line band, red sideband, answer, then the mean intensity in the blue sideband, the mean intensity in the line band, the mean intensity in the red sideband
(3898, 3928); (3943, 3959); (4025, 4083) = 1.0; 8.49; 8.54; 10.7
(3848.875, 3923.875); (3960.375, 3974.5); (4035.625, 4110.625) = 6.9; 8.54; 4.86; 10.8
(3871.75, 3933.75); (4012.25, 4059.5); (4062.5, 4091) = -4.1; 7.79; 11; 10.9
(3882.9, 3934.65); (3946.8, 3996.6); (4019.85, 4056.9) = 6.0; 7.6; 8.18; 11.1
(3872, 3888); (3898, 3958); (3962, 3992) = 3.3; 7.87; 7.3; 7.58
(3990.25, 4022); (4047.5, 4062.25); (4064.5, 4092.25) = 0.2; 10.8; 10.8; 11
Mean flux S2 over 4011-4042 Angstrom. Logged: 11.1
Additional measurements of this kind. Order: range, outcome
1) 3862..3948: 7.56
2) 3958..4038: 9.48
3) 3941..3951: 7.76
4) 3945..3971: 7.05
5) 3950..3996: 8.12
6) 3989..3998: 10.3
